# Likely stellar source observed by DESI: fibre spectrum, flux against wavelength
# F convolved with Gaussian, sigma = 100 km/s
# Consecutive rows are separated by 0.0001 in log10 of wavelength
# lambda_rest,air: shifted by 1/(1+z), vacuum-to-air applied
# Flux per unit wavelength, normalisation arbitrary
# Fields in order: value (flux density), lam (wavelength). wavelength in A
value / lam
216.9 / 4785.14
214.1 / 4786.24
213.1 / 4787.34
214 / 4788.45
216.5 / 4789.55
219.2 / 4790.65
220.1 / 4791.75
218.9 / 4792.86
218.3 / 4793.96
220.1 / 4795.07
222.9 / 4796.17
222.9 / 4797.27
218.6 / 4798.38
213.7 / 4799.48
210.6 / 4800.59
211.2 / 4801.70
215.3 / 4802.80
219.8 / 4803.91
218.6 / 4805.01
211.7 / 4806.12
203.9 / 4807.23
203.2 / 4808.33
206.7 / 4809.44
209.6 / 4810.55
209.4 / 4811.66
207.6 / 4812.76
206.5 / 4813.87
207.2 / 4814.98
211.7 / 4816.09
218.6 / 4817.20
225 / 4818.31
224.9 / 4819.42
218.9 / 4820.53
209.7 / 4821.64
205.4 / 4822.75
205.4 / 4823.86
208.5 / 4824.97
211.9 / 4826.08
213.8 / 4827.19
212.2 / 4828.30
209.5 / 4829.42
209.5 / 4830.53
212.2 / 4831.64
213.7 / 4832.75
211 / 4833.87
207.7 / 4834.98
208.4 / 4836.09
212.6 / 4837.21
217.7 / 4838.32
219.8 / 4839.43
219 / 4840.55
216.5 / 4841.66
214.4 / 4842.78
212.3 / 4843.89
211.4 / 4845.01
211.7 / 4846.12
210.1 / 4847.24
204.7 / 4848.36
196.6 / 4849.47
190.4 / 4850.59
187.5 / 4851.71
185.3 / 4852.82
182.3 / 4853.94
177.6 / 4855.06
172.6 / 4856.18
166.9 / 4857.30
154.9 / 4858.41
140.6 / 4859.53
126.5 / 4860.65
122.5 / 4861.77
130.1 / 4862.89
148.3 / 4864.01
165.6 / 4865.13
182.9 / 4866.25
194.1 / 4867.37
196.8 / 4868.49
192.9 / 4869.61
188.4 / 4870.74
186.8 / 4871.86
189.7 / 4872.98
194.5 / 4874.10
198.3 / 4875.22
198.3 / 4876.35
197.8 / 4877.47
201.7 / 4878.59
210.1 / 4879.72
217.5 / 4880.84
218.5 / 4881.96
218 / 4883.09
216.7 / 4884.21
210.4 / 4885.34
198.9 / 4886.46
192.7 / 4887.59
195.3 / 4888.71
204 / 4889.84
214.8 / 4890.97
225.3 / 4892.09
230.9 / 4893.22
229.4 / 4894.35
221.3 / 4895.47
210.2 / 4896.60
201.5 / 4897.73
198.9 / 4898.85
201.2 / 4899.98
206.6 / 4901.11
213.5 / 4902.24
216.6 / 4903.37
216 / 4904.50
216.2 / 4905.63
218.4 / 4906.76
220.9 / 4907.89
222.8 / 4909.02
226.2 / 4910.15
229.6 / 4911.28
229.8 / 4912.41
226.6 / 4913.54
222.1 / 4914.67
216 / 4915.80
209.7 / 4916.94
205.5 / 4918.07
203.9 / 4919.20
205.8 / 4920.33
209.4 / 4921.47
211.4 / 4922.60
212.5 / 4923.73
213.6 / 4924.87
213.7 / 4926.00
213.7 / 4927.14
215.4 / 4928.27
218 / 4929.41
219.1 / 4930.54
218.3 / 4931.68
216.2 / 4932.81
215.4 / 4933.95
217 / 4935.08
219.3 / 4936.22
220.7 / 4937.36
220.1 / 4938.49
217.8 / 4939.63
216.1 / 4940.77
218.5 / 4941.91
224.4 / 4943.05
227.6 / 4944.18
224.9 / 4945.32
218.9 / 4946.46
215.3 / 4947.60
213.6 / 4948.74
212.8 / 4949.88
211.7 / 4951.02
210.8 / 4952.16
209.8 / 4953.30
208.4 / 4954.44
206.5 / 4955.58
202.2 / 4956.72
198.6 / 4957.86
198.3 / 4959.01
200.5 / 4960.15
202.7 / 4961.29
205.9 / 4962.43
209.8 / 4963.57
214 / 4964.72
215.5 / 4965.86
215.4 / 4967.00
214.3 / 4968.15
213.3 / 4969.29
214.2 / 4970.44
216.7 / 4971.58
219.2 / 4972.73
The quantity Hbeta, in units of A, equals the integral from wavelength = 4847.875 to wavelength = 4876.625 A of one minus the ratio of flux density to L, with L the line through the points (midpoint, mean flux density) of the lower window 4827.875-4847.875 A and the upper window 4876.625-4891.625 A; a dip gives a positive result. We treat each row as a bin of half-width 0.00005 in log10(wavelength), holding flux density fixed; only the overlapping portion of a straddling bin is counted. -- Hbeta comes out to 4.7 A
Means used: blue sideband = 213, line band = 176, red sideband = 207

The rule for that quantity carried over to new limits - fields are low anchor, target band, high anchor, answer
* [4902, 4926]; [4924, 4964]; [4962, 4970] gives 0.1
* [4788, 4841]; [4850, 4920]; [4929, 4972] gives 5.0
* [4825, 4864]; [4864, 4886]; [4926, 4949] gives 0.5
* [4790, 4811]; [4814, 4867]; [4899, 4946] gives 4.7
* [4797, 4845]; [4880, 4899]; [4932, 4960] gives 0.1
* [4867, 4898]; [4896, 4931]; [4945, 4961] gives -1.2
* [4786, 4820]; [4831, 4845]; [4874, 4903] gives -0.1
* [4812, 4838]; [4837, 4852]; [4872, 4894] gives 0.1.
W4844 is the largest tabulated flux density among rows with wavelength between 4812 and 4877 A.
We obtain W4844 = 225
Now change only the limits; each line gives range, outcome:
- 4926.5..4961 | 227.6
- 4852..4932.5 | 230.9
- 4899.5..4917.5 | 229.8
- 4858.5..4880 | 210.1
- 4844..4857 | 211.7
